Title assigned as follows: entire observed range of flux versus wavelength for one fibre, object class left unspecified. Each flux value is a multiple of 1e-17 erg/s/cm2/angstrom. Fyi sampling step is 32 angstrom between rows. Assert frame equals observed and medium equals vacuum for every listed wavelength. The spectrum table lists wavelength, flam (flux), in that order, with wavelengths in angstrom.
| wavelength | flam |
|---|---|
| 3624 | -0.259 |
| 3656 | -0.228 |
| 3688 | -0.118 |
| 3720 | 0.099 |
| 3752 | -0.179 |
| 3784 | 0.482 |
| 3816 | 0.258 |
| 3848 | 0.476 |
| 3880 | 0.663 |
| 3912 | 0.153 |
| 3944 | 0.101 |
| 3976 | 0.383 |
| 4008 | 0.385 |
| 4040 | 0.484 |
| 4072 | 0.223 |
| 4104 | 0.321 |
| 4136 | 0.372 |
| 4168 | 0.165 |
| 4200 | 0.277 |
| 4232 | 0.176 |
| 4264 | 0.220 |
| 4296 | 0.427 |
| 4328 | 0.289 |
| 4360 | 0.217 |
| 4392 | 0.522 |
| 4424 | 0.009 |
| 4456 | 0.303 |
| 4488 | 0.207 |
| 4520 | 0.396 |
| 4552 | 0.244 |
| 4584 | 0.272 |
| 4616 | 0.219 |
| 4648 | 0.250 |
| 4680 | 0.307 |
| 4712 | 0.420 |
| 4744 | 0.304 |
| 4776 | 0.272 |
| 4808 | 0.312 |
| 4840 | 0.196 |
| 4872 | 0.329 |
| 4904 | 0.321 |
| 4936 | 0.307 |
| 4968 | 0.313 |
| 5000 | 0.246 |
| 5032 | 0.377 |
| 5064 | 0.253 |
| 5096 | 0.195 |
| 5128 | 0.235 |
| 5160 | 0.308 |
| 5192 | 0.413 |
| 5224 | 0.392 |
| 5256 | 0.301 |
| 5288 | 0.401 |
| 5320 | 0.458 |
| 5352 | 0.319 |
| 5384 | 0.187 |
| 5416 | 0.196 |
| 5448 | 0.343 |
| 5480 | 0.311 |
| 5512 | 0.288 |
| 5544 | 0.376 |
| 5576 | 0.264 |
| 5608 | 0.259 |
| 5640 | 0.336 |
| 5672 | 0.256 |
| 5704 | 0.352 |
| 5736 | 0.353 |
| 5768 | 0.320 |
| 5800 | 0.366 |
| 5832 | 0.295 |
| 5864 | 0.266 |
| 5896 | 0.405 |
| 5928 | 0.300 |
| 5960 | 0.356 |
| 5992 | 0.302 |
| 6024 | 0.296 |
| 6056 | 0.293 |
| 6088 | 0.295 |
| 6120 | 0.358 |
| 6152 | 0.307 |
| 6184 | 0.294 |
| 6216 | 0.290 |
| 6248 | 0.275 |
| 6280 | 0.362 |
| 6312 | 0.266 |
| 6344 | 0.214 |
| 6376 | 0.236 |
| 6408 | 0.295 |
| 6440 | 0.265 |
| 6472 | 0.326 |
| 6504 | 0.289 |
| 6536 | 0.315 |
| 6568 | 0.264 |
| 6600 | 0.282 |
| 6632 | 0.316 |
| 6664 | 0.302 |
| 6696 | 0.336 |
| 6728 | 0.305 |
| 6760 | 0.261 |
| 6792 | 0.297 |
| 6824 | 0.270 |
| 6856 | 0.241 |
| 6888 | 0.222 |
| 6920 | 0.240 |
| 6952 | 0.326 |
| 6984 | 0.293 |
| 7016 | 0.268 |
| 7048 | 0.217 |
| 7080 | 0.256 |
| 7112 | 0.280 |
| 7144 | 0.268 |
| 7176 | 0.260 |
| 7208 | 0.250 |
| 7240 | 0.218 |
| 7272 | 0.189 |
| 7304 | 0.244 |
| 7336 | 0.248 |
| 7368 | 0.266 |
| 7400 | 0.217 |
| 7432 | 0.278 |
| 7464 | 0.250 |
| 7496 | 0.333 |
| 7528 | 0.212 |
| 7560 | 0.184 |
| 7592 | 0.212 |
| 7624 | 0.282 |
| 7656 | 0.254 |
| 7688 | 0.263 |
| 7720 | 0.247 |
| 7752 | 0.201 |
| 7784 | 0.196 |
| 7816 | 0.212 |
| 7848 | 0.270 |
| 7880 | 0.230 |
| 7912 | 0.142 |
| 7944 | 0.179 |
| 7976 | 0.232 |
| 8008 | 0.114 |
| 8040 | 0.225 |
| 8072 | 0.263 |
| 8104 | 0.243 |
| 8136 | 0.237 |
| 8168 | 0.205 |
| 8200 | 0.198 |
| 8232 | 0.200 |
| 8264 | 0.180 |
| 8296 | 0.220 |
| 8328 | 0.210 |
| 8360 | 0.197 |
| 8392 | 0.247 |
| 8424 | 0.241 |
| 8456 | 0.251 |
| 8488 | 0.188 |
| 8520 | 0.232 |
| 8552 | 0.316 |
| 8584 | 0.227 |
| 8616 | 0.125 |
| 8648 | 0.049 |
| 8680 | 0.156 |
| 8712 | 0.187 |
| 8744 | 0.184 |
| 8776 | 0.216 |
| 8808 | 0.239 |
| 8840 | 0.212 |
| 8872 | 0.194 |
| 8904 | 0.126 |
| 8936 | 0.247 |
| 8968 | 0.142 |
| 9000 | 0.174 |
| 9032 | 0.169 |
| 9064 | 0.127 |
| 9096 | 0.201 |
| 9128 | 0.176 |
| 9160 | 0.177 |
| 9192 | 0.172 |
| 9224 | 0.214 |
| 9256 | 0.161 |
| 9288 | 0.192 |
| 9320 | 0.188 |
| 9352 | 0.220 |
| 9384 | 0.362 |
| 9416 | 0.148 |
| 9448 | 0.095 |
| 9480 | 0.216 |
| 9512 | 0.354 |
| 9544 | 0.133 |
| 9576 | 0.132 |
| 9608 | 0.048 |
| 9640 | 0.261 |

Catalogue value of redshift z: 0.304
